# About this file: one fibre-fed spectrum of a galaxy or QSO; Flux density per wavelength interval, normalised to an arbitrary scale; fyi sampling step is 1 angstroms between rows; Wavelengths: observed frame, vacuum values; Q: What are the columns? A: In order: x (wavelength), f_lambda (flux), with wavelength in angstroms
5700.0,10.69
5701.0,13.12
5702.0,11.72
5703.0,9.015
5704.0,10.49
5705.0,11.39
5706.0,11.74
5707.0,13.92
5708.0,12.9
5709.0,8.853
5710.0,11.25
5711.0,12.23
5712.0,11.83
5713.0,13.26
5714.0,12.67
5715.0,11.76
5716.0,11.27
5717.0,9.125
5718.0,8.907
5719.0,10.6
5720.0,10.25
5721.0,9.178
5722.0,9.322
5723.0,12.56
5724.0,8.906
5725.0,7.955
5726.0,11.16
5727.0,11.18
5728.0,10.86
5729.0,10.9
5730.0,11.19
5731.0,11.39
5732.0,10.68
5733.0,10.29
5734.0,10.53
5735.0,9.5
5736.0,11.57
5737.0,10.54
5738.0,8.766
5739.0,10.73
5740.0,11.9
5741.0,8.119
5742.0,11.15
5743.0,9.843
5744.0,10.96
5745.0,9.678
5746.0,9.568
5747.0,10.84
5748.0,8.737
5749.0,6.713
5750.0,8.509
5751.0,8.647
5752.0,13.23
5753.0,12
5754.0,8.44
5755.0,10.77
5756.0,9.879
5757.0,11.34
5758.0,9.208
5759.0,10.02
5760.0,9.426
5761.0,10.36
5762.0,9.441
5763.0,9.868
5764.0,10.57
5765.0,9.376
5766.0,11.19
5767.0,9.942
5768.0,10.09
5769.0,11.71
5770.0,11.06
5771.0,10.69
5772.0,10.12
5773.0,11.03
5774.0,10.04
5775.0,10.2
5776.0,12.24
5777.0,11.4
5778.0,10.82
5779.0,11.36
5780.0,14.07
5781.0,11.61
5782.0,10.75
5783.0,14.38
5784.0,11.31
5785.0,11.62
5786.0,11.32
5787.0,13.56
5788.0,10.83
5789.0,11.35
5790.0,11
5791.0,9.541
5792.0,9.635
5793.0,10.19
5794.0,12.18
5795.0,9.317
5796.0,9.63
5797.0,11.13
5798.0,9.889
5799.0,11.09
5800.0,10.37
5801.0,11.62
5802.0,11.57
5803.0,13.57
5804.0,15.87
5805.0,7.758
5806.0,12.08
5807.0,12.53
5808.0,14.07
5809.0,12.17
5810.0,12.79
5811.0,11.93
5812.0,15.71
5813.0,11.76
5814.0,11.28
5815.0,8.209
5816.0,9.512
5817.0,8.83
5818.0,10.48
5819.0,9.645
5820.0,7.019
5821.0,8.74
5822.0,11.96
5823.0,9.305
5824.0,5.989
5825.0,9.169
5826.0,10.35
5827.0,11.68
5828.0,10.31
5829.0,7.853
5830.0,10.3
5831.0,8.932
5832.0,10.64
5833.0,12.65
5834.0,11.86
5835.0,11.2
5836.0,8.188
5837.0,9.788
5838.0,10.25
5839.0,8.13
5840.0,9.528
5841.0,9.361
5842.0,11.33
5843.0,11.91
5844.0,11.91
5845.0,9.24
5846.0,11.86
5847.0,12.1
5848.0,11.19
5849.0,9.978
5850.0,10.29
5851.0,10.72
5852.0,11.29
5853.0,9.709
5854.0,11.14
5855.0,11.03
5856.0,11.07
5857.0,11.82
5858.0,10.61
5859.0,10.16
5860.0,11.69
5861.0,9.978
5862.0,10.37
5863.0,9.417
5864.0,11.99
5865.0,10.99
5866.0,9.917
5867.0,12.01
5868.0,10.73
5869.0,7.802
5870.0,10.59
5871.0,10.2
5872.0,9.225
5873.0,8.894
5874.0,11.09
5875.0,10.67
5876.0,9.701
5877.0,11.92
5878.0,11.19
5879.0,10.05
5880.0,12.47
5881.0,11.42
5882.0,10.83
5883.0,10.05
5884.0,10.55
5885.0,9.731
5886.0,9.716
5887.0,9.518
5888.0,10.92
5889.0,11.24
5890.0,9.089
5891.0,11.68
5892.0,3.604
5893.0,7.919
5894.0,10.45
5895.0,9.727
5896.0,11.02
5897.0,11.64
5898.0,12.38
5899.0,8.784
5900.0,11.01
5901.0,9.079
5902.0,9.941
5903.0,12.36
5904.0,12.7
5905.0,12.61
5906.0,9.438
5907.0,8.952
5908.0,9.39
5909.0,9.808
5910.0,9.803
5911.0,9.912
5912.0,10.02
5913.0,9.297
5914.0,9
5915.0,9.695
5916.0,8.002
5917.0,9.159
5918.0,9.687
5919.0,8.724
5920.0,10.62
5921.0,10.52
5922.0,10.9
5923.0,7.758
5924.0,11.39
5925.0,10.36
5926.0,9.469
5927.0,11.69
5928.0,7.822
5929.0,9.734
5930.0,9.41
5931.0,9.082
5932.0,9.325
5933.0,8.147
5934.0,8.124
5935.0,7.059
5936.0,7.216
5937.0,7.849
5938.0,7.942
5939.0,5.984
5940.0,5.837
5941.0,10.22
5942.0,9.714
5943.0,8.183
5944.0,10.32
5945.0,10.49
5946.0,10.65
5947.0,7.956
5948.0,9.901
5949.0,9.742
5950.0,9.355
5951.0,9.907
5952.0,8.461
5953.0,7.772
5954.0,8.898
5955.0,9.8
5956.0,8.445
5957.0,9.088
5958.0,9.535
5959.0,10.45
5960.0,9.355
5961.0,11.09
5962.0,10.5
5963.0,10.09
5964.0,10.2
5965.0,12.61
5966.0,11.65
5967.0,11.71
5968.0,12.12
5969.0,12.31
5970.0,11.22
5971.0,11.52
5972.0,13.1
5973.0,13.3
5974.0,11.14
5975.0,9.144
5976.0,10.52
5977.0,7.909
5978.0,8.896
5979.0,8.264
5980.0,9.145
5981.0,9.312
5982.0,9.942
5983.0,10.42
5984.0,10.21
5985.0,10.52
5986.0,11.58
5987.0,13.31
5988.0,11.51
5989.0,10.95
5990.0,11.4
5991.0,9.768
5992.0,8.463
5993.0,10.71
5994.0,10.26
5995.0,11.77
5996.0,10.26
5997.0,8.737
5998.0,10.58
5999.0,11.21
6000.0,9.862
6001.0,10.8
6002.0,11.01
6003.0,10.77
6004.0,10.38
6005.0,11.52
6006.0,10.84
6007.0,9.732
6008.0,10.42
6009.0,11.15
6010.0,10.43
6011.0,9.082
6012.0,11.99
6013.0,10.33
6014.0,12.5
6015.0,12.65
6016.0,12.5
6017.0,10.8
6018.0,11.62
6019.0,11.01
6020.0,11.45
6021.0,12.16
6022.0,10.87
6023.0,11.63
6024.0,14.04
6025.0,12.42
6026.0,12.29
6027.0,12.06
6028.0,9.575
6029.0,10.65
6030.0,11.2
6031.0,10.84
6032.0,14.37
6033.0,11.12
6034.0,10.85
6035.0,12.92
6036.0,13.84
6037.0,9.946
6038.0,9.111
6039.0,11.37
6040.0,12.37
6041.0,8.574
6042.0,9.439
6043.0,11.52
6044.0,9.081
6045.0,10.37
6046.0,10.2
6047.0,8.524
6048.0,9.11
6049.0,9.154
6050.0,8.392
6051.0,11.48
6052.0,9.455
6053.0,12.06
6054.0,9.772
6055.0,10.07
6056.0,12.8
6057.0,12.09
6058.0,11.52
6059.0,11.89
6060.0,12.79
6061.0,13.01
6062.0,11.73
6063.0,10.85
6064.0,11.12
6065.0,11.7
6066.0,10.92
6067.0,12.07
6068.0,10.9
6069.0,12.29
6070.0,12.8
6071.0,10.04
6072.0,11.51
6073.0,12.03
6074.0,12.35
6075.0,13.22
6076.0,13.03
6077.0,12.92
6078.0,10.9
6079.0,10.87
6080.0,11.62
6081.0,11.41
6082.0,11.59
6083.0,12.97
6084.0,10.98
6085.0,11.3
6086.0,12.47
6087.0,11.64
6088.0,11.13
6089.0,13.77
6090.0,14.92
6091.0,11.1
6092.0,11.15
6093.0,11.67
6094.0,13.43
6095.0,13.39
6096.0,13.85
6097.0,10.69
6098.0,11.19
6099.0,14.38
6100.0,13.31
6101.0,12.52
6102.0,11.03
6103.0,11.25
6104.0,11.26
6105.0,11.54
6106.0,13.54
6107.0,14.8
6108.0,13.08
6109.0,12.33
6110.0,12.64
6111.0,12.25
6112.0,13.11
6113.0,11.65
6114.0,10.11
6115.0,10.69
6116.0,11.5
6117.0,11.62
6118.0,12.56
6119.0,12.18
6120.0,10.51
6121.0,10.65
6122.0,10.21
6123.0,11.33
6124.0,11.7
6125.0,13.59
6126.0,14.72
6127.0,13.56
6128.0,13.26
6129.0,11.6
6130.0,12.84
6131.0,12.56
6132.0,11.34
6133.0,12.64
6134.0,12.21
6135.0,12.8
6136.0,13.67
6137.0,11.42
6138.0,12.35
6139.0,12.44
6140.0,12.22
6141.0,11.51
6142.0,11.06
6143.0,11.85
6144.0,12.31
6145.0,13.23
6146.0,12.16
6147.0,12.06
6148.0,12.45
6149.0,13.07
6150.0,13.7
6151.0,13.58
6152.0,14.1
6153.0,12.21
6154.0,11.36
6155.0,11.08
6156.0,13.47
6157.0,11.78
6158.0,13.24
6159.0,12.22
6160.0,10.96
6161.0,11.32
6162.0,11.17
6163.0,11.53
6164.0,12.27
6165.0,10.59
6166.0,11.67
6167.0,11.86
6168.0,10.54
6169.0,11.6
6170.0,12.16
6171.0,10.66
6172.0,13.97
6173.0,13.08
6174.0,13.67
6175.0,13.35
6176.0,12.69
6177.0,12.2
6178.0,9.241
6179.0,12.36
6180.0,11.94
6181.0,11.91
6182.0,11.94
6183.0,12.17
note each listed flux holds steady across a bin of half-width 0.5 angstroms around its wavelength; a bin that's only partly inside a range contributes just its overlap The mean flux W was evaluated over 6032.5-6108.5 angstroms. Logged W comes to 11.6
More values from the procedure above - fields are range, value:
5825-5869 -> 10.5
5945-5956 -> 9.26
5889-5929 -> 9.9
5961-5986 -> 10.7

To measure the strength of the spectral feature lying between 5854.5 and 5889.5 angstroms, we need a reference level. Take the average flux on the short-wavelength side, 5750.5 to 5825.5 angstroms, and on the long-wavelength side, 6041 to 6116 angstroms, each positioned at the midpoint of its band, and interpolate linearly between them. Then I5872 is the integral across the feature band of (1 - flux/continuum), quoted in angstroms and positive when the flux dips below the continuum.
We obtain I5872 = 1.6 angstroms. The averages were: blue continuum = 10.8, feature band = 10.6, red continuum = 11.7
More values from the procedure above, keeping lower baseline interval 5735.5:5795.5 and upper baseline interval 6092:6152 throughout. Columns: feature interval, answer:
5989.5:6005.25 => 1.7 angstroms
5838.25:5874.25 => 1.6 angstroms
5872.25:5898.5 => 2.1 angstroms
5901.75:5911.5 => 0.7 angstroms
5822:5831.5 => 1.2 angstroms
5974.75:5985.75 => 2.0 angstroms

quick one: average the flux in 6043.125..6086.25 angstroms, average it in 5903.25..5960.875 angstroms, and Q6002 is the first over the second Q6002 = 1.21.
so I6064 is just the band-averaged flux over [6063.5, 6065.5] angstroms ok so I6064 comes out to 11.4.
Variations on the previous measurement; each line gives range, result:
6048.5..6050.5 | 8.77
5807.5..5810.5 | 13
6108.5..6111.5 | 12.4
